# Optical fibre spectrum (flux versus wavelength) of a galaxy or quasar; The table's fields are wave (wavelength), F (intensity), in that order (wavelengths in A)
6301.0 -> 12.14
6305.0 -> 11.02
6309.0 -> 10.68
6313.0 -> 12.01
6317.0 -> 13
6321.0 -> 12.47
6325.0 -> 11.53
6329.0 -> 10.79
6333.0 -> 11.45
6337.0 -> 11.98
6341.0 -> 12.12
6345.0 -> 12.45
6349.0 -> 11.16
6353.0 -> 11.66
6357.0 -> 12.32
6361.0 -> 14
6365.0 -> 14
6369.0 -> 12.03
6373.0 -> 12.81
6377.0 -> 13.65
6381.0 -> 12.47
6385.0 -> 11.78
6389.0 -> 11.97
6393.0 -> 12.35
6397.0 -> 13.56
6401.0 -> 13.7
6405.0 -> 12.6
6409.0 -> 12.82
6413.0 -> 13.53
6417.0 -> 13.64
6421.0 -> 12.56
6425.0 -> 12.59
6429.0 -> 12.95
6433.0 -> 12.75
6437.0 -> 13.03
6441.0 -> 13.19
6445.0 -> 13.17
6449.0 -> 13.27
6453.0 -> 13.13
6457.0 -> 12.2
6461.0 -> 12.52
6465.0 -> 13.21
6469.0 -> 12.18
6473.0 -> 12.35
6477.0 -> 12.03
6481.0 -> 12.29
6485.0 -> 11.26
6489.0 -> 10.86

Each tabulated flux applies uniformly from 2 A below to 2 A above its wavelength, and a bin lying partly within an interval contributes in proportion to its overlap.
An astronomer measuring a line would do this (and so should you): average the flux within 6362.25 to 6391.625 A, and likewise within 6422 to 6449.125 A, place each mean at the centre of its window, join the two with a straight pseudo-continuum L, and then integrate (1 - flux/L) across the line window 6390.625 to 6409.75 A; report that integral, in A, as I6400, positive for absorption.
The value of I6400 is -0.3 A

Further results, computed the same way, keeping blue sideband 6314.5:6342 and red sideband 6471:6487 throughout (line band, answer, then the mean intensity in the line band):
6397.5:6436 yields -3.5 A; 13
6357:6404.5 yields -3.9 A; 12.9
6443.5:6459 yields -1.3 A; 12.9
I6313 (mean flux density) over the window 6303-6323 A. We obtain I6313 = 11.8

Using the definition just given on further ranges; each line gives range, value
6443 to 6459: 12.9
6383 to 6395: 12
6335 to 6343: 12.1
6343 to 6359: 11.9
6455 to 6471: 12.5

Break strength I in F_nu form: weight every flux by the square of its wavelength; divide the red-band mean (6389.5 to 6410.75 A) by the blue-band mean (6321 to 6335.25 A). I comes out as 1.16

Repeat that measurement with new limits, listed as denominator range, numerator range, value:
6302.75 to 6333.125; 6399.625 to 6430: 1.16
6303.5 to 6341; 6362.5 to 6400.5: 1.11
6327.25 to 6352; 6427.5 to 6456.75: 1.15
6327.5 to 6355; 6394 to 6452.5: 1.15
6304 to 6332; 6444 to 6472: 1.15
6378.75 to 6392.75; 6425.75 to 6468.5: 1.08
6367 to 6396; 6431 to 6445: 1.06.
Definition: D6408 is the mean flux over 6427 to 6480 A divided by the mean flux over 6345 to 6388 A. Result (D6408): 1.02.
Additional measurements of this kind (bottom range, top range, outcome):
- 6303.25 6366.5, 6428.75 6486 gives 1.05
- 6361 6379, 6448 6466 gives 0.97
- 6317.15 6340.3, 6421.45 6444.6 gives 1.09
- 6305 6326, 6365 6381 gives 1.09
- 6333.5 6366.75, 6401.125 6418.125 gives 1.06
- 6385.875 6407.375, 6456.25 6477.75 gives 0.97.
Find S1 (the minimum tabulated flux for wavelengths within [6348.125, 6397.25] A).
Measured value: 11.16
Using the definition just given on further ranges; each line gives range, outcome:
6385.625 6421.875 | 11.97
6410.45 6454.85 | 12.56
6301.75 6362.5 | 10.68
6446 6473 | 12.18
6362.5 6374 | 12.03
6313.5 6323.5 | 12.47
